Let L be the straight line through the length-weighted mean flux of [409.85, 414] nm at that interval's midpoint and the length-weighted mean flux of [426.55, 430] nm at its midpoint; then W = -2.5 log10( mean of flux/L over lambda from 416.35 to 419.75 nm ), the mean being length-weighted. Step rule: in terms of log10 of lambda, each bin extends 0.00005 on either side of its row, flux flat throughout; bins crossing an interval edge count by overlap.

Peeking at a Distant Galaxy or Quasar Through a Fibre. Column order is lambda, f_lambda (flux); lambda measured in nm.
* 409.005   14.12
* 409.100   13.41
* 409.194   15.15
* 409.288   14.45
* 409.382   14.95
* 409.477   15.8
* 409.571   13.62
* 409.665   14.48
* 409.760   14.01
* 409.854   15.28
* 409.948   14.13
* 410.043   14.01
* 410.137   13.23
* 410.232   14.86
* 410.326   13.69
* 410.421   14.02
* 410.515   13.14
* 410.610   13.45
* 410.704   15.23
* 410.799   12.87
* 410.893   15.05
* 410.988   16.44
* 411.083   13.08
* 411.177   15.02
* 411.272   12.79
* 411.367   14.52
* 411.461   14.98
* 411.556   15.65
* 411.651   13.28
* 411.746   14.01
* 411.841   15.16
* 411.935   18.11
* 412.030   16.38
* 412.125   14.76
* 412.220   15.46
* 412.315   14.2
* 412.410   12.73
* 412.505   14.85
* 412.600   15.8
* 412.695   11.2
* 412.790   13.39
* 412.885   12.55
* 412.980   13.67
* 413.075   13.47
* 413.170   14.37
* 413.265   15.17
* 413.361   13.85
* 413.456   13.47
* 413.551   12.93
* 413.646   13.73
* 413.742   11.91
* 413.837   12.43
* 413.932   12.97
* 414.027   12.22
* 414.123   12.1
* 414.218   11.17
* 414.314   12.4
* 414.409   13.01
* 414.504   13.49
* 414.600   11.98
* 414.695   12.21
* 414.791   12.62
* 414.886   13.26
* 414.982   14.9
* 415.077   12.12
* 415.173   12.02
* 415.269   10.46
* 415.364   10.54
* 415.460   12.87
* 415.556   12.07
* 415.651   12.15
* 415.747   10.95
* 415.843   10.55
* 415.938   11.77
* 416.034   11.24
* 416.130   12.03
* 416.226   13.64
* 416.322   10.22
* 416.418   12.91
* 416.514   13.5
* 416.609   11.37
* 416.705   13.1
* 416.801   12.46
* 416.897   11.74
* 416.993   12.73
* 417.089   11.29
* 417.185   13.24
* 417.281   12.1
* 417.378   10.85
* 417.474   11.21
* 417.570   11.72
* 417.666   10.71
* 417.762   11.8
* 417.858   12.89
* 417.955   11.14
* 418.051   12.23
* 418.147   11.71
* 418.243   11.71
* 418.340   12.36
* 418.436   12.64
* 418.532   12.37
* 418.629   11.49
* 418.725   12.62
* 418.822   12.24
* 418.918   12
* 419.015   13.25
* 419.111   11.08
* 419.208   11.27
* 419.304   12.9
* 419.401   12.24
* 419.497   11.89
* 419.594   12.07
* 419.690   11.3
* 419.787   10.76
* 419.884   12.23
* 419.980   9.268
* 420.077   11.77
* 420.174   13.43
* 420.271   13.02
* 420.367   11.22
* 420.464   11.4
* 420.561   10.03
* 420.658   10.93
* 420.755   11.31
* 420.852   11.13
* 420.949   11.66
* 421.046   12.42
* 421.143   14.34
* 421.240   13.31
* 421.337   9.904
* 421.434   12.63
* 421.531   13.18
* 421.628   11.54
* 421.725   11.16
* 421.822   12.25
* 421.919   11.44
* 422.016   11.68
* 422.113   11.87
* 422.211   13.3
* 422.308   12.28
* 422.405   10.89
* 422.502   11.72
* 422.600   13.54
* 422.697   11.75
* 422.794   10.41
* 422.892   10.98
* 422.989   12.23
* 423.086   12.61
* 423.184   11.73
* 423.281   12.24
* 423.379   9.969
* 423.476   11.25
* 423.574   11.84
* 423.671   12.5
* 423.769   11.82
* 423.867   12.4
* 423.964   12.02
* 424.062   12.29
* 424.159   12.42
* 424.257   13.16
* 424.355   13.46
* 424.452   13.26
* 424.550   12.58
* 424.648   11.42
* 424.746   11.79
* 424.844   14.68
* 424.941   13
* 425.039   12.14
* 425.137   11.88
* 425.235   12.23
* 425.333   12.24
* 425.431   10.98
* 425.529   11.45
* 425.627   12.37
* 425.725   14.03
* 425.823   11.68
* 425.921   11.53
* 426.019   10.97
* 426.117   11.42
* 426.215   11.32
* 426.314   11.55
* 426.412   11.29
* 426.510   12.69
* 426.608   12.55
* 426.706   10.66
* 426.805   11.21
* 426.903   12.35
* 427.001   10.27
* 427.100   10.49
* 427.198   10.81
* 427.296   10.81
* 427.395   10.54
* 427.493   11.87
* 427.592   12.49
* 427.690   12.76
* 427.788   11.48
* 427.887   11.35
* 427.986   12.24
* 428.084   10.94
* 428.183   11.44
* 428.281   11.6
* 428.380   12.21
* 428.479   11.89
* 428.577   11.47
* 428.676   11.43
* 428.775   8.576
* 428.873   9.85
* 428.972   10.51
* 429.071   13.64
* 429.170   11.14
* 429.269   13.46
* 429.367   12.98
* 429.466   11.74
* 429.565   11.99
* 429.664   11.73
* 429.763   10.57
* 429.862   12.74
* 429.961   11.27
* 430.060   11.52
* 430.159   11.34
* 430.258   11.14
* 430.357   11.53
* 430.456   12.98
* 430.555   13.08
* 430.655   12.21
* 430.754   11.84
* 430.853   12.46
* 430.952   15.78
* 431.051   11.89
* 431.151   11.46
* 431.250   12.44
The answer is 0.09 mag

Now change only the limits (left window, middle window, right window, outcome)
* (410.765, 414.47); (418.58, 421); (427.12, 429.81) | 0.10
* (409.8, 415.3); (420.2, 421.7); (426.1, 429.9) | 0.06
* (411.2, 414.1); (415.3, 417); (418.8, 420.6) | 0.08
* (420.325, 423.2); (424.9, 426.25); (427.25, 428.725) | -0.02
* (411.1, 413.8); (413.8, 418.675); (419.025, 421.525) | 0.08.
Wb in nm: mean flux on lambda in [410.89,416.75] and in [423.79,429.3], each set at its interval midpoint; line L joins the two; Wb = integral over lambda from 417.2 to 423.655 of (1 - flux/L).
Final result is 0.34 nm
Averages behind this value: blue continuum 13.2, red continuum 11.8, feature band 11.8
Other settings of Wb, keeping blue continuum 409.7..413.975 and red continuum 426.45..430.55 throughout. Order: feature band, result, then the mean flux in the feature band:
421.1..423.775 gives 0.122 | 11.9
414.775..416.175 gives 0.167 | 12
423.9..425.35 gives -0.048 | 12.6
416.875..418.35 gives 0.157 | 11.8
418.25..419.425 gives 0.078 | 12.2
